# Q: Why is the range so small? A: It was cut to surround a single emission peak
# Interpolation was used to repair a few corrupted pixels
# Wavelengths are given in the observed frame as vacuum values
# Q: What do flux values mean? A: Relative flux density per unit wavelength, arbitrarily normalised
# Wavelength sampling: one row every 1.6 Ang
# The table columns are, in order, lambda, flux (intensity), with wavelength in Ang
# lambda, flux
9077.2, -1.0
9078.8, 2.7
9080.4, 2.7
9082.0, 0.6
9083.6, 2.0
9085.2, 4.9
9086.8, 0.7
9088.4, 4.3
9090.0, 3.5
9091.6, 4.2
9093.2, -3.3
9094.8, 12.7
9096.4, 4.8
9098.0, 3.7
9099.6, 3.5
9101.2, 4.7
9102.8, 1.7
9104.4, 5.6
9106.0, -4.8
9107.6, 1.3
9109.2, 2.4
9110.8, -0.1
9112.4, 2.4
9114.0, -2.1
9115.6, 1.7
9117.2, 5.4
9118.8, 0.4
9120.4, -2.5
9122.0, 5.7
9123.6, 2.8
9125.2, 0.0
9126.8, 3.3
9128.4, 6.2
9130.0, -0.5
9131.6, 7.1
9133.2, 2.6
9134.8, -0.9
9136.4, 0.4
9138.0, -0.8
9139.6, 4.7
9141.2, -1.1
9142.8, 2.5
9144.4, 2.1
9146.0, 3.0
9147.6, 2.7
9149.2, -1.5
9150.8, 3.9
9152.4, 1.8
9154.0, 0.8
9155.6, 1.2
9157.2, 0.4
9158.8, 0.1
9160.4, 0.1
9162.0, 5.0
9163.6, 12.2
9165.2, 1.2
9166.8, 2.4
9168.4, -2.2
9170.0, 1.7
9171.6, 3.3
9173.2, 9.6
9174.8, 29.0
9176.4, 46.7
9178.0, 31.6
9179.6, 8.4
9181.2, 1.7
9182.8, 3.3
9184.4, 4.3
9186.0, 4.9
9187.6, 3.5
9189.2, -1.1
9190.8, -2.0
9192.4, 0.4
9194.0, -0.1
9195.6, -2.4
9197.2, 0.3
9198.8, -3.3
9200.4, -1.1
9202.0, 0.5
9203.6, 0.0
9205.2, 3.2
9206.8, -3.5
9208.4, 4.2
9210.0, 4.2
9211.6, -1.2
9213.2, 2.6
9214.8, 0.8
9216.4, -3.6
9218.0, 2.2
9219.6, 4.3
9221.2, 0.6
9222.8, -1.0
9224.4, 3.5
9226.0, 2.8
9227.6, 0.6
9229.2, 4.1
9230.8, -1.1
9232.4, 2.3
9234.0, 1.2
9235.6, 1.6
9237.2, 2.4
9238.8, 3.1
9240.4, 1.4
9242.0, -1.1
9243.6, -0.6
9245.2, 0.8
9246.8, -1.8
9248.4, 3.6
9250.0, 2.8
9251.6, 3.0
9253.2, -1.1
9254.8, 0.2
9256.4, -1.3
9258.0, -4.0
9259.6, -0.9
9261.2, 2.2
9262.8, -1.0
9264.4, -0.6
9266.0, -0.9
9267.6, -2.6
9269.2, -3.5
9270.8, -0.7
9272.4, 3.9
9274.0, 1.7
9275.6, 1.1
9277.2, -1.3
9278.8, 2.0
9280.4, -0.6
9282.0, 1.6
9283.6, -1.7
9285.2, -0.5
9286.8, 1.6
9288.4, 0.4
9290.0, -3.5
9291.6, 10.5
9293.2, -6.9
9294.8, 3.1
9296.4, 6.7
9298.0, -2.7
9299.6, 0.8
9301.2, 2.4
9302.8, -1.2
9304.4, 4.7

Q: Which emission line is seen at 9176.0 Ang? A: H-beta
